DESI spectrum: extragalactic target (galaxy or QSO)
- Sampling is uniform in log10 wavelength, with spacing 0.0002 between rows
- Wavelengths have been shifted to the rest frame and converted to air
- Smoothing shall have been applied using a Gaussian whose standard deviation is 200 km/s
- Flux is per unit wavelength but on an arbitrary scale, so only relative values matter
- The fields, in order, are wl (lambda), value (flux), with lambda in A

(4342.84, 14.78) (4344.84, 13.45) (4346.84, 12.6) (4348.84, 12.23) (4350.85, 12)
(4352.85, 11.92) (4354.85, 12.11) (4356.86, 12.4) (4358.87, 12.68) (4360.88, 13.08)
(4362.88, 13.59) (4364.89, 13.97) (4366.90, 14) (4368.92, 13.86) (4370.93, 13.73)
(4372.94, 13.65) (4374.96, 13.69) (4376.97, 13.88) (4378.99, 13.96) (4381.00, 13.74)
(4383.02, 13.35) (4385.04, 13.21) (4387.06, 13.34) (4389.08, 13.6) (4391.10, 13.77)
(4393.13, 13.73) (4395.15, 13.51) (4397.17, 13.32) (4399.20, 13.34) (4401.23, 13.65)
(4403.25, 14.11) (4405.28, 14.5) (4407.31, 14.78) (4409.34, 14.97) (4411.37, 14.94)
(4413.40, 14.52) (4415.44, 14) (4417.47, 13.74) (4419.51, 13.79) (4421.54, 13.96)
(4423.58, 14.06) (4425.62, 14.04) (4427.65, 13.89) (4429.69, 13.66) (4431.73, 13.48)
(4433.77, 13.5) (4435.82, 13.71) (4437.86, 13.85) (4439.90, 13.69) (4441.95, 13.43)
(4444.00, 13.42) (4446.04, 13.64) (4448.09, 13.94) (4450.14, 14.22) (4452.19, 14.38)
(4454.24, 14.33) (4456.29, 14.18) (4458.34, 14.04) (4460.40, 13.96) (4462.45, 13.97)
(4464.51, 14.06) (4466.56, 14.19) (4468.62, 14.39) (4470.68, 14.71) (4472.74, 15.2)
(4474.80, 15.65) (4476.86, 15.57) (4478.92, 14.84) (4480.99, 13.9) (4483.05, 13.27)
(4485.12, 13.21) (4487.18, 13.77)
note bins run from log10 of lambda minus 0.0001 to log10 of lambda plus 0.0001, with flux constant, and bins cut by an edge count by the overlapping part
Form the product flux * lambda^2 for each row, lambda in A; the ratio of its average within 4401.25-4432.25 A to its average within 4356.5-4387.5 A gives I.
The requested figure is 1.1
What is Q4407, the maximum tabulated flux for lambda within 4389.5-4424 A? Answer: 14.97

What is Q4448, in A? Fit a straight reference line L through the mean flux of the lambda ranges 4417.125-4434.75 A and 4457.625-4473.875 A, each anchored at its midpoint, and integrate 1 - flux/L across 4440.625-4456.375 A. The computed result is 0.2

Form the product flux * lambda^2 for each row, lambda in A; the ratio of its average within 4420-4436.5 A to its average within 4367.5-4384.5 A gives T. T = 1.0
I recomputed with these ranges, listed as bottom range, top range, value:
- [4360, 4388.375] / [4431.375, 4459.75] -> 1.05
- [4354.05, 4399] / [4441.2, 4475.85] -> 1.10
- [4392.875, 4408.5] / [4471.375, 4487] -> 1.08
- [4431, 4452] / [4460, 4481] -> 1.08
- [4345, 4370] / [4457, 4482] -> 1.19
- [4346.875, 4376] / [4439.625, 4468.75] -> 1.12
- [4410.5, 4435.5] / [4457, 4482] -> 1.06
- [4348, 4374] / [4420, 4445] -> 1.09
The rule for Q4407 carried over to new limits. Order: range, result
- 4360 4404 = 14.11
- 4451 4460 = 14.38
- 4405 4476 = 15.65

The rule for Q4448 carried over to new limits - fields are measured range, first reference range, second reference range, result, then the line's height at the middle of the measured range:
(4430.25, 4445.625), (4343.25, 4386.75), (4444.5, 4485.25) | 0.5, 14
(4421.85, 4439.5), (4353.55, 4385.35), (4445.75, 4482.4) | 0.3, 14.1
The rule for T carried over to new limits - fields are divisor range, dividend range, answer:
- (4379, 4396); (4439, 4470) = 1.06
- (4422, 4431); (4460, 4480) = 1.08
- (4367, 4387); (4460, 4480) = 1.12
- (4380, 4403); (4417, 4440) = 1.04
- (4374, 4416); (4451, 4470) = 1.05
